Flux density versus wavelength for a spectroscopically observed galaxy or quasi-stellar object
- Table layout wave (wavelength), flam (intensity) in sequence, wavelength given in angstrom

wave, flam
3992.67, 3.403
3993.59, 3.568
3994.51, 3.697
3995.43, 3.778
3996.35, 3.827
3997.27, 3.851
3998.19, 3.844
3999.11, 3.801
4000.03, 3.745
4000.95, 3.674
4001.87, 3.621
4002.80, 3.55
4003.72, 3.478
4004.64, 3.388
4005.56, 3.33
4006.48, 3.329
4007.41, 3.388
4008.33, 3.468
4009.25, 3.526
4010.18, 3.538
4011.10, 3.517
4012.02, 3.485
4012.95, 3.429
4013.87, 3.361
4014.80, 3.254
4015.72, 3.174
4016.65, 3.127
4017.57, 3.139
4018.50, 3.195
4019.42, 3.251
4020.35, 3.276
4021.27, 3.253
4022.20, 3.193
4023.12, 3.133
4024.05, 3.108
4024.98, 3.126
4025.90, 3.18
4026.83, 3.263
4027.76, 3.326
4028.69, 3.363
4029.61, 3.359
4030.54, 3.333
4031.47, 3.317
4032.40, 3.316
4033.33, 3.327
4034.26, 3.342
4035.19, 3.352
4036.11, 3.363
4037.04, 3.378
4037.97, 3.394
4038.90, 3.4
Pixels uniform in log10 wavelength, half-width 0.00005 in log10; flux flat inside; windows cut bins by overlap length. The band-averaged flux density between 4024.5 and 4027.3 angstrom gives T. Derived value 3.19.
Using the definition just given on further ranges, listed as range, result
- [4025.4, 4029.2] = 3.29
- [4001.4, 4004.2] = 3.54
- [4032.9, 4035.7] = 3.35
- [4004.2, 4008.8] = 3.38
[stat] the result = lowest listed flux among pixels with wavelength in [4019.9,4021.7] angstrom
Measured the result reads 3.253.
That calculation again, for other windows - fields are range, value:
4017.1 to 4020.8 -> 3.139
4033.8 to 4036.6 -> 3.342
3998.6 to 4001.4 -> 3.674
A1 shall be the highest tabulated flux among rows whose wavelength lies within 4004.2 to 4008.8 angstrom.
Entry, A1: 3.468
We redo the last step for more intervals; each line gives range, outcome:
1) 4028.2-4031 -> 3.363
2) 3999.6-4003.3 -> 3.745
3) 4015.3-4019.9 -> 3.251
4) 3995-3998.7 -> 3.851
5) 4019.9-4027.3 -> 3.276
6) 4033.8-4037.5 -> 3.378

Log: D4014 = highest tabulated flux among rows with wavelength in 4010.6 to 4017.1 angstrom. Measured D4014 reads 3.517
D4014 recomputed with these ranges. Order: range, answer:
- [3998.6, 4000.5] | 3.801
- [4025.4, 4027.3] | 3.263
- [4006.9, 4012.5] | 3.538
